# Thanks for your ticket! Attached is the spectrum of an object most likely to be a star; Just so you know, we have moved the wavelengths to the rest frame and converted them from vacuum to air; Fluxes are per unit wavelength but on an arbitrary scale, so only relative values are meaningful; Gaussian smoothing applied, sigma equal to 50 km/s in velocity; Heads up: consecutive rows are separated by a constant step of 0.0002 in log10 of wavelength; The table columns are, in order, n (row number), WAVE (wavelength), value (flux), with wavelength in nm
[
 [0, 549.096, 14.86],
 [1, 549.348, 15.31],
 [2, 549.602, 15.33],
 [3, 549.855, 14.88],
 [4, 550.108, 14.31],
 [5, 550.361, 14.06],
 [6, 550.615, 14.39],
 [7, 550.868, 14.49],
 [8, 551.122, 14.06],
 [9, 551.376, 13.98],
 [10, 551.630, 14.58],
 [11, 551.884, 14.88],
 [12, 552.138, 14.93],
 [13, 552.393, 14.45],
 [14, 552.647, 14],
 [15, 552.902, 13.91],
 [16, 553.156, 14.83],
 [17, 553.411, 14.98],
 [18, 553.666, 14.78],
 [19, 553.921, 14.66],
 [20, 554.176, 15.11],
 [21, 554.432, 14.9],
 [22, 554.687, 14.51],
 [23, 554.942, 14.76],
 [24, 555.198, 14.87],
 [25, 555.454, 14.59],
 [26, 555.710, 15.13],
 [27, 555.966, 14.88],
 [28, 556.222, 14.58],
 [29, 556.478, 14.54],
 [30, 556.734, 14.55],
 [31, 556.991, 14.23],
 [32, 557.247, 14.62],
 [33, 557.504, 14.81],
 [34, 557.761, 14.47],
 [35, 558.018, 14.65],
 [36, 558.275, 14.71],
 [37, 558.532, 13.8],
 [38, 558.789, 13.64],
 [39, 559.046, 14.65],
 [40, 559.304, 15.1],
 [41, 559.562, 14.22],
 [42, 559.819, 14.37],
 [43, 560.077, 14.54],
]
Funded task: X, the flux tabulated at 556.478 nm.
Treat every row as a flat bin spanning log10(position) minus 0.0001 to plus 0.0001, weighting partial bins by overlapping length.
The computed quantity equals 14.54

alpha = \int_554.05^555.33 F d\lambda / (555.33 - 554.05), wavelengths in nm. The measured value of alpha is 14.8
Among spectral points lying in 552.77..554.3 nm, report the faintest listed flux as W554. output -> 13.91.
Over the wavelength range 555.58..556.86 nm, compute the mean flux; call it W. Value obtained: 14.7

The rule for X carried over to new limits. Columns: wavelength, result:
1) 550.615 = 14.39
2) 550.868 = 14.49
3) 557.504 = 14.81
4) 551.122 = 14.06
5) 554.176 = 15.11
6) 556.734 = 14.55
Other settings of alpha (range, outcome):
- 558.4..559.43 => 14.3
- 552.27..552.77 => 14.2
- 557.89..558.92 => 14.2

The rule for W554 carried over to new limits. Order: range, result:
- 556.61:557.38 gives 14.23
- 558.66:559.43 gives 13.64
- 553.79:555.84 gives 14.51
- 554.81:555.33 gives 14.76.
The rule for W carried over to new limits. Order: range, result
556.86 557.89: 14.5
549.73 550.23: 14.6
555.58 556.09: 15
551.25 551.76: 14.3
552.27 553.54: 14.4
